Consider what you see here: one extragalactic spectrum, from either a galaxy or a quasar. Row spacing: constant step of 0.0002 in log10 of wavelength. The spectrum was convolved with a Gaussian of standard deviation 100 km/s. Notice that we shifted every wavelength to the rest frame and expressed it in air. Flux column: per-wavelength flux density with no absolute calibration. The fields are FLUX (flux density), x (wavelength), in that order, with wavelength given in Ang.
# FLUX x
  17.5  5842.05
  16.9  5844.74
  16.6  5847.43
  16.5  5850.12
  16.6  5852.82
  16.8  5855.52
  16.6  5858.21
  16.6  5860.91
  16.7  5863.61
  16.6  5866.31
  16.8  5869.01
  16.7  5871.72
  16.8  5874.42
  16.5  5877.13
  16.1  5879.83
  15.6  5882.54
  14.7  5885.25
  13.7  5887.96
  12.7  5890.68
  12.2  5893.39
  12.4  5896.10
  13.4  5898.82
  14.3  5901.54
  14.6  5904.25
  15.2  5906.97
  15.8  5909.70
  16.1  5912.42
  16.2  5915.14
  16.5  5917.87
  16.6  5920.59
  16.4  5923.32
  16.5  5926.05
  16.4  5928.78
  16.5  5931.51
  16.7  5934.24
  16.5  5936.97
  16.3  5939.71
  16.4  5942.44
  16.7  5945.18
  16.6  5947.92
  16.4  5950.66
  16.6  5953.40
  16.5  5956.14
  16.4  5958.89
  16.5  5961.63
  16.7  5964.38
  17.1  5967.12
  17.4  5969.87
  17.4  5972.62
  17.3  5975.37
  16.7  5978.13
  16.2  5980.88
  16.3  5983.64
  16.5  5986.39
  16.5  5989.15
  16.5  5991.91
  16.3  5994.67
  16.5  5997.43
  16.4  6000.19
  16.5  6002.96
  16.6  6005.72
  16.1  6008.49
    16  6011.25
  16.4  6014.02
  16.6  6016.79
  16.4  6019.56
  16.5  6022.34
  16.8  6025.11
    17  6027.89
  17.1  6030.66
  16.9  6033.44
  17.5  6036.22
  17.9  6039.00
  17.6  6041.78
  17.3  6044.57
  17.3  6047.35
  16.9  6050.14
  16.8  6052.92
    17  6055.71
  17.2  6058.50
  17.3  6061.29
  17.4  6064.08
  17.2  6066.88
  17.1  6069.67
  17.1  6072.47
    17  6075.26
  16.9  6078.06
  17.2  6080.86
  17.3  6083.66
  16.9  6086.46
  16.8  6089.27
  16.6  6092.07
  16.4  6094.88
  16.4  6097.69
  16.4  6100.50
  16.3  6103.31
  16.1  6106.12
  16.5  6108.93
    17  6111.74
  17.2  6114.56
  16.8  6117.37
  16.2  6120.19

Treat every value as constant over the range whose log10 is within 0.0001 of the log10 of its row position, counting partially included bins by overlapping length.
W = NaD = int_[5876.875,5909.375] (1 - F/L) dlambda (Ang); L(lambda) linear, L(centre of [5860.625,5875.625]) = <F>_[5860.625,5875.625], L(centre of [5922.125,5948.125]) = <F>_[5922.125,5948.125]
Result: 4.6 Ang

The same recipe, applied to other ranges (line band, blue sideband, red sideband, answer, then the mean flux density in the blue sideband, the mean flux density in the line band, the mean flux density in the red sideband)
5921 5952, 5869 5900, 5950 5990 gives -1.11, 14.7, 16.5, 16.7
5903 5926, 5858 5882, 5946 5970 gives 0.89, 16.6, 16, 16.7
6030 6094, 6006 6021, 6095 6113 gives -2.93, 16.3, 17.1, 16.4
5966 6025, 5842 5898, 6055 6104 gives -0.51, 15.7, 16.6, 16.9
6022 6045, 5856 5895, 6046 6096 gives -0.62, 15.6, 17.2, 17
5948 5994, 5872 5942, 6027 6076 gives -1.32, 15.4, 16.7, 17.2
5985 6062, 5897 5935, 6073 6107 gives -2.14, 15.7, 16.8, 16.7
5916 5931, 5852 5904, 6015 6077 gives -0.64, 15.3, 16.5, 17.1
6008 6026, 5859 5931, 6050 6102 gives 0.07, 15.5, 16.4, 16.9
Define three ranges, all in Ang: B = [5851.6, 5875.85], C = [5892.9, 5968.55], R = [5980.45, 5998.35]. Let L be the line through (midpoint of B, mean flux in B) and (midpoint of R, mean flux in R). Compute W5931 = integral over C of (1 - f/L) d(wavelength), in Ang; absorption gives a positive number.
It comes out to 2.8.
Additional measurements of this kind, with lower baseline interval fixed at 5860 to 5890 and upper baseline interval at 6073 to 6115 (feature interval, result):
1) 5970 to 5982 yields -0.5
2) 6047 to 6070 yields -0.7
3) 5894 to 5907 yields 1.9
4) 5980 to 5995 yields 0.0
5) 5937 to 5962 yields -0.4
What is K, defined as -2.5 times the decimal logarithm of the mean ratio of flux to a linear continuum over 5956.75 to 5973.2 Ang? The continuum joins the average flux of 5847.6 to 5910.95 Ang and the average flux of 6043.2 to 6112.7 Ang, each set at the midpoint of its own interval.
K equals -0.054 mag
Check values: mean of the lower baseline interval 15.4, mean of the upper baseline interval 16.9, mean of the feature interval 16.9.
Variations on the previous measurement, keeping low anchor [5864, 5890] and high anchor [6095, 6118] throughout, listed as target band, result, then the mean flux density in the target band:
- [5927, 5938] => -0.032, 16.5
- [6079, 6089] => -0.037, 17.1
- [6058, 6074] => -0.049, 17.2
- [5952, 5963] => -0.025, 16.5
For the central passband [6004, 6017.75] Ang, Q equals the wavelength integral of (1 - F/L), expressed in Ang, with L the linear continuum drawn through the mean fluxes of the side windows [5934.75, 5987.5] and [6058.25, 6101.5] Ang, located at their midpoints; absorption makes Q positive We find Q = 0.4 Ang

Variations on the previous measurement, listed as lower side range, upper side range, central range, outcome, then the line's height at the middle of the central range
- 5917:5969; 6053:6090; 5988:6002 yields 0.3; 16.8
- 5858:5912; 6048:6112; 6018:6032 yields -0.3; 16.4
